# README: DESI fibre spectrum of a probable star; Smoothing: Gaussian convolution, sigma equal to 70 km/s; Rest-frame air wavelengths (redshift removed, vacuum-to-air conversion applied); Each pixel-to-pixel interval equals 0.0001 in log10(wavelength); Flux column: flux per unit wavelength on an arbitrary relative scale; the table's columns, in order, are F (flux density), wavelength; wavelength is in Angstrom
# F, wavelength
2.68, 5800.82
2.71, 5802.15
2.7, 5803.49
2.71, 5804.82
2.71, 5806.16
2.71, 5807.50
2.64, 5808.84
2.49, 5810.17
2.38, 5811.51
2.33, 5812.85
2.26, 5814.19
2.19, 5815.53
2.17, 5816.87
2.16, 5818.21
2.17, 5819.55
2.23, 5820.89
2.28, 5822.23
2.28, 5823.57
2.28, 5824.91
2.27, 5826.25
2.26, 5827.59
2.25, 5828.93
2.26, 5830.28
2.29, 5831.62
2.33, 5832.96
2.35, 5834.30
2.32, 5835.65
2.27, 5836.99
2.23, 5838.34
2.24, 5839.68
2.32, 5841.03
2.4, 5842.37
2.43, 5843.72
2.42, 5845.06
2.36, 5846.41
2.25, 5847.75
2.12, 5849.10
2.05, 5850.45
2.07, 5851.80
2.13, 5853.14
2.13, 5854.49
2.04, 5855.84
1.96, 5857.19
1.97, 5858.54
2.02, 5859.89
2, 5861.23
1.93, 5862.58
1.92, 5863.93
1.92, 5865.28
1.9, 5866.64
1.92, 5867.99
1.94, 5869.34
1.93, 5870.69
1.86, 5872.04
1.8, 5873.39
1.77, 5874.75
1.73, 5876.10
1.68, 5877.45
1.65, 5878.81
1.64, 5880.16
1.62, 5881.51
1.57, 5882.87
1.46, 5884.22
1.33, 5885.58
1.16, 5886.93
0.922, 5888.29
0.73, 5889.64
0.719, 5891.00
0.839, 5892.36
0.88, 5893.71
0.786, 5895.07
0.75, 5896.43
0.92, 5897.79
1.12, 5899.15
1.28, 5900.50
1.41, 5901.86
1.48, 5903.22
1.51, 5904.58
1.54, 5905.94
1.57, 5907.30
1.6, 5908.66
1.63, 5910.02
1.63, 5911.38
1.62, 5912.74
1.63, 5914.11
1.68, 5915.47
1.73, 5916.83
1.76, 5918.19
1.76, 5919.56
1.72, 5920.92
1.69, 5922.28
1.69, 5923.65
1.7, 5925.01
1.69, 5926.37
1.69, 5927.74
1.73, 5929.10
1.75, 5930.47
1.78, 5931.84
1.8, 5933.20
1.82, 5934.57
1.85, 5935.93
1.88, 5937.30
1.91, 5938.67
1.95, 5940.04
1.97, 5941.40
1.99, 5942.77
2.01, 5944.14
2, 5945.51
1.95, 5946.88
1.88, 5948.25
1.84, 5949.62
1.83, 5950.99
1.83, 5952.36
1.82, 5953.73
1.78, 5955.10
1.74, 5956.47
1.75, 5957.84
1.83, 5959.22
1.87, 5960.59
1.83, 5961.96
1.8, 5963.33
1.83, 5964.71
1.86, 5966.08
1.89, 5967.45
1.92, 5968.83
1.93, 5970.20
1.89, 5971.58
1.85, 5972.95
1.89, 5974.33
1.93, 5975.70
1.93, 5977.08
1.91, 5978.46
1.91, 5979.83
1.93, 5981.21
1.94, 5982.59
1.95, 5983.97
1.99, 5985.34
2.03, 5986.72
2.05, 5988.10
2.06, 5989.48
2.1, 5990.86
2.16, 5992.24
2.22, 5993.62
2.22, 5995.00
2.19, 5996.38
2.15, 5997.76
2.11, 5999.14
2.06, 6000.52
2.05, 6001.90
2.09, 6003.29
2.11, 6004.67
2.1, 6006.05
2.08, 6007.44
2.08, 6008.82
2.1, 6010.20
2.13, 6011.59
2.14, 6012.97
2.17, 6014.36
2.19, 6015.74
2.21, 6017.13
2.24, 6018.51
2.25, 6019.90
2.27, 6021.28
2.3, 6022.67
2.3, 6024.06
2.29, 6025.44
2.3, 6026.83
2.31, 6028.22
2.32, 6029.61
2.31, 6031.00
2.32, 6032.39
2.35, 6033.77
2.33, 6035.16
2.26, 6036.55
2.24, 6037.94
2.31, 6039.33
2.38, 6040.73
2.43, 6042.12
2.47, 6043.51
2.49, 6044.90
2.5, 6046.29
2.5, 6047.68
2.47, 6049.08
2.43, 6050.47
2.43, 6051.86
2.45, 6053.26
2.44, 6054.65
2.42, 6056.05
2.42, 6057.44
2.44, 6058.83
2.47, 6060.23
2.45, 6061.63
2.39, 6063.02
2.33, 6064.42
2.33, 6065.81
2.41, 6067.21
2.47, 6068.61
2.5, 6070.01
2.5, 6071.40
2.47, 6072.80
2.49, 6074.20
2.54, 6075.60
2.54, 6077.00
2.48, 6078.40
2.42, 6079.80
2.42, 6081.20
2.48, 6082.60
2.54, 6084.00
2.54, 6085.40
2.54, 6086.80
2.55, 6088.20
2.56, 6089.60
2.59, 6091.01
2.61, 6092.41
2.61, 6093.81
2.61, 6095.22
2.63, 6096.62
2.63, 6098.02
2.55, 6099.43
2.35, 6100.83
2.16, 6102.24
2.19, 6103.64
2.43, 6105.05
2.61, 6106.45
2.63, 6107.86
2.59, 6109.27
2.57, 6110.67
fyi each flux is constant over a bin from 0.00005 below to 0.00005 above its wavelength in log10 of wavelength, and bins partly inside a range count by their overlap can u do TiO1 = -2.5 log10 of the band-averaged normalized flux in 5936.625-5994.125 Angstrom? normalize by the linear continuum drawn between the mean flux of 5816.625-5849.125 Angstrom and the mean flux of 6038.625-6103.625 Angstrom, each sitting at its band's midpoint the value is 0.24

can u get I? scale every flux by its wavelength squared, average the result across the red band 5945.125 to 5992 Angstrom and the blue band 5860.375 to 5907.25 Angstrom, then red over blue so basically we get 1.3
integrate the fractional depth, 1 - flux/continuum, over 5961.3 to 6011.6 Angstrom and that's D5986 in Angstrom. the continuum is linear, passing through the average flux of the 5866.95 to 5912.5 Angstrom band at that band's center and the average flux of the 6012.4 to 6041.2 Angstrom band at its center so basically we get 0.4 Angstrom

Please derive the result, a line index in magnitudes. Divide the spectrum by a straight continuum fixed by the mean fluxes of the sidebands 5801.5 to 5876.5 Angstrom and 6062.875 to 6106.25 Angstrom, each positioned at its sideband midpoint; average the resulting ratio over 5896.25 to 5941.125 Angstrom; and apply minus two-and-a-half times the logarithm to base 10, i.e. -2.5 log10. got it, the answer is 0.38 mag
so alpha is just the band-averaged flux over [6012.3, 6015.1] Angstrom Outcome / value 2.16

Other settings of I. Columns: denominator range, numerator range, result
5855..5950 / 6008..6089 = 1.53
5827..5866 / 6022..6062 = 1.17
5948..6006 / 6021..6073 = 1.25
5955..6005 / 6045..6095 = 1.30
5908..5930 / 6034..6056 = 1.49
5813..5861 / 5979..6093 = 1.11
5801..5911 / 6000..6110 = 1.33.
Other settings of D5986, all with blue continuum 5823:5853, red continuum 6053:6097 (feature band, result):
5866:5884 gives 4.3 Angstrom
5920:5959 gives 8.9 Angstrom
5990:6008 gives 2.2 Angstrom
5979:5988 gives 1.7 Angstrom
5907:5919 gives 3.5 Angstrom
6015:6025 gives 0.8 Angstrom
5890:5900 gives 6.3 Angstrom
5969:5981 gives 2.5 Angstrom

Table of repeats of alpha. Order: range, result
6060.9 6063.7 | 2.42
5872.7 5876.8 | 1.77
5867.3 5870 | 1.93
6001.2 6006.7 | 2.09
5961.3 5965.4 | 1.82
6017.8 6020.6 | 2.25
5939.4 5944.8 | 1.98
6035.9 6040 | 2.27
